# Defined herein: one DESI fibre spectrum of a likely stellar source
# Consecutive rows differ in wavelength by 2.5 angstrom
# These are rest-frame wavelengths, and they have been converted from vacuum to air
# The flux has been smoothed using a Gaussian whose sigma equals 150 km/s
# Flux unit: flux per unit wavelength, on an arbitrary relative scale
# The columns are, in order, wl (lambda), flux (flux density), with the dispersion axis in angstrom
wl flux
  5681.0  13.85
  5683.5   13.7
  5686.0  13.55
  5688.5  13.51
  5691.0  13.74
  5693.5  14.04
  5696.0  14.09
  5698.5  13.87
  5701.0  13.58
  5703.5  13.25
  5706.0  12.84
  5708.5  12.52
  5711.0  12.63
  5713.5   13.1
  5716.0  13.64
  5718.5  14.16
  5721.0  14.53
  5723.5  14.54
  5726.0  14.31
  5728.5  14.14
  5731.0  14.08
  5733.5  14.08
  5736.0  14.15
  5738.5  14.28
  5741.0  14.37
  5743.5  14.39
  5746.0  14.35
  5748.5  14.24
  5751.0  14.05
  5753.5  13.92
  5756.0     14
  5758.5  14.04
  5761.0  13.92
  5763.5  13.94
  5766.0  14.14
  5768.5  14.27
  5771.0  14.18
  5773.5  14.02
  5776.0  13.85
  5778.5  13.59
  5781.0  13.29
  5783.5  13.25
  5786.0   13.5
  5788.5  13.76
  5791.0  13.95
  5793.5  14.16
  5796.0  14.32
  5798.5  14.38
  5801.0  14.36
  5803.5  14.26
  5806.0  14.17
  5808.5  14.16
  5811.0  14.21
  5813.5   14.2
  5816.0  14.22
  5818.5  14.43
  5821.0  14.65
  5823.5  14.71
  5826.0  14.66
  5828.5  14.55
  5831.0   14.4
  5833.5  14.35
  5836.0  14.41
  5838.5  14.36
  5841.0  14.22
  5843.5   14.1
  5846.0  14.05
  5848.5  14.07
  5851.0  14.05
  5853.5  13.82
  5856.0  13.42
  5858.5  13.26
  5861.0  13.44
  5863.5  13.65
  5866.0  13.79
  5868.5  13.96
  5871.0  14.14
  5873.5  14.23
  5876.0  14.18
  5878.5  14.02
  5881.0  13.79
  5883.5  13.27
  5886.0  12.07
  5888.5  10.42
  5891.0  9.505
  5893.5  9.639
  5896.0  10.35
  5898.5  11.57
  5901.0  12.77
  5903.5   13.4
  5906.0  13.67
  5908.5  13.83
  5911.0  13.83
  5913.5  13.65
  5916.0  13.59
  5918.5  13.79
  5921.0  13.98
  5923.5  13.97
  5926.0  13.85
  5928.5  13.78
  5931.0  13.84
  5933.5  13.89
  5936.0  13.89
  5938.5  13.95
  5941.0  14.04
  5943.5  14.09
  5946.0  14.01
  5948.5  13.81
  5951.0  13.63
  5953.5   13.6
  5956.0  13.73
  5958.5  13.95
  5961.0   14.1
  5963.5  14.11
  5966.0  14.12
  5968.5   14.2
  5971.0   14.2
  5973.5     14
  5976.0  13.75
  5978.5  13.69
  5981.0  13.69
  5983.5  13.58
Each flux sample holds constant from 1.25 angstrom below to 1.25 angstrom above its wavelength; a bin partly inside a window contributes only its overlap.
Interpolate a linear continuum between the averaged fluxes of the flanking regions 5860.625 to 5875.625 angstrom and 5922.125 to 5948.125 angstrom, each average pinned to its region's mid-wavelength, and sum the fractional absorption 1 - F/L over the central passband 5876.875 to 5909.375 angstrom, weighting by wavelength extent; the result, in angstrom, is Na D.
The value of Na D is 4.05 angstrom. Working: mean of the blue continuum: 13.9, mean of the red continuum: 13.9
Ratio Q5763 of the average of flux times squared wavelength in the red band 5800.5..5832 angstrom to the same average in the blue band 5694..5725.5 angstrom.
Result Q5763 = 1.10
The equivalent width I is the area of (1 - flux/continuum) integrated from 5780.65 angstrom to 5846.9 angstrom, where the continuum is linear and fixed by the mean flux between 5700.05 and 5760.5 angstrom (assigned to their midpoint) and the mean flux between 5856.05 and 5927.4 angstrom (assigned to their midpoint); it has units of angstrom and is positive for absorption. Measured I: -3.7 angstrom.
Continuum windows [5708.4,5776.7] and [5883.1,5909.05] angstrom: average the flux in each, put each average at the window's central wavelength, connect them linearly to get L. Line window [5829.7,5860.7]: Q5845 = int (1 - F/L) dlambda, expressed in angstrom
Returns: -3.7 angstrom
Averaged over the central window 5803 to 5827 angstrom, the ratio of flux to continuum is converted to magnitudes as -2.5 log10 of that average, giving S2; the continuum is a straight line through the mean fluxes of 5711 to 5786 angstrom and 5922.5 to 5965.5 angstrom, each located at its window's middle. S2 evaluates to -0.03 mag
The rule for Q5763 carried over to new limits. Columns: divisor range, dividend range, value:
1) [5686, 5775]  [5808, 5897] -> 1.02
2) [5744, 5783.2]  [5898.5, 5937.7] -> 1.03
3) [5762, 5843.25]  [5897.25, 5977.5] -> 1.02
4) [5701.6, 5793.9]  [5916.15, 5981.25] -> 1.07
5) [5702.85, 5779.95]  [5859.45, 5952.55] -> 1.01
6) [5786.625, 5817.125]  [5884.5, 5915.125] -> 0.88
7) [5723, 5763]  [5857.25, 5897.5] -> 0.94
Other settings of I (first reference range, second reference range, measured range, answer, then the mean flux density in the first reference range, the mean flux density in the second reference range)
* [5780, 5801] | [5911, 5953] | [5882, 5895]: 2.7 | 13.9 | 13.9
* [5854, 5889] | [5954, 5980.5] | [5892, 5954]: 1.7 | 13.5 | 14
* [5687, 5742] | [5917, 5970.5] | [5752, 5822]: -1.0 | 13.8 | 13.9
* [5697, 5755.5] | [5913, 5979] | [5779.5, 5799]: 0.1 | 13.9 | 13.9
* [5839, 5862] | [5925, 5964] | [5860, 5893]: 2.0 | 13.8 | 13.9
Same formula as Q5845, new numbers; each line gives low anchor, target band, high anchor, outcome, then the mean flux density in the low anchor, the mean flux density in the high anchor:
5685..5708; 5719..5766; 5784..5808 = -1.3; 13.6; 14.1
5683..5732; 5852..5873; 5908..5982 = 0.2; 13.7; 13.9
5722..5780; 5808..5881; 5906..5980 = -0.6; 14.1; 13.9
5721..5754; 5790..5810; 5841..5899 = -0.8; 14.2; 13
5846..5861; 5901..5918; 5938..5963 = 0.3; 13.7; 13.9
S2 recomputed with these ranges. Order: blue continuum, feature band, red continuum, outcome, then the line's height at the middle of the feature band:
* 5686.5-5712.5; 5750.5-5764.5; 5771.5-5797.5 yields -0.02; 13.7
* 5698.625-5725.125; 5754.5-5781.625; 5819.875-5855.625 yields -0.01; 13.9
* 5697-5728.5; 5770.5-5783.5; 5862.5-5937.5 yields -0.02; 13.4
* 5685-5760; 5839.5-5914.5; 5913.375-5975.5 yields 0.06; 13.9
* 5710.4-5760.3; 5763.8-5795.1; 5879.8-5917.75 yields -0.02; 13.6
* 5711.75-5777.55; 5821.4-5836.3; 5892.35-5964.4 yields -0.06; 13.8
